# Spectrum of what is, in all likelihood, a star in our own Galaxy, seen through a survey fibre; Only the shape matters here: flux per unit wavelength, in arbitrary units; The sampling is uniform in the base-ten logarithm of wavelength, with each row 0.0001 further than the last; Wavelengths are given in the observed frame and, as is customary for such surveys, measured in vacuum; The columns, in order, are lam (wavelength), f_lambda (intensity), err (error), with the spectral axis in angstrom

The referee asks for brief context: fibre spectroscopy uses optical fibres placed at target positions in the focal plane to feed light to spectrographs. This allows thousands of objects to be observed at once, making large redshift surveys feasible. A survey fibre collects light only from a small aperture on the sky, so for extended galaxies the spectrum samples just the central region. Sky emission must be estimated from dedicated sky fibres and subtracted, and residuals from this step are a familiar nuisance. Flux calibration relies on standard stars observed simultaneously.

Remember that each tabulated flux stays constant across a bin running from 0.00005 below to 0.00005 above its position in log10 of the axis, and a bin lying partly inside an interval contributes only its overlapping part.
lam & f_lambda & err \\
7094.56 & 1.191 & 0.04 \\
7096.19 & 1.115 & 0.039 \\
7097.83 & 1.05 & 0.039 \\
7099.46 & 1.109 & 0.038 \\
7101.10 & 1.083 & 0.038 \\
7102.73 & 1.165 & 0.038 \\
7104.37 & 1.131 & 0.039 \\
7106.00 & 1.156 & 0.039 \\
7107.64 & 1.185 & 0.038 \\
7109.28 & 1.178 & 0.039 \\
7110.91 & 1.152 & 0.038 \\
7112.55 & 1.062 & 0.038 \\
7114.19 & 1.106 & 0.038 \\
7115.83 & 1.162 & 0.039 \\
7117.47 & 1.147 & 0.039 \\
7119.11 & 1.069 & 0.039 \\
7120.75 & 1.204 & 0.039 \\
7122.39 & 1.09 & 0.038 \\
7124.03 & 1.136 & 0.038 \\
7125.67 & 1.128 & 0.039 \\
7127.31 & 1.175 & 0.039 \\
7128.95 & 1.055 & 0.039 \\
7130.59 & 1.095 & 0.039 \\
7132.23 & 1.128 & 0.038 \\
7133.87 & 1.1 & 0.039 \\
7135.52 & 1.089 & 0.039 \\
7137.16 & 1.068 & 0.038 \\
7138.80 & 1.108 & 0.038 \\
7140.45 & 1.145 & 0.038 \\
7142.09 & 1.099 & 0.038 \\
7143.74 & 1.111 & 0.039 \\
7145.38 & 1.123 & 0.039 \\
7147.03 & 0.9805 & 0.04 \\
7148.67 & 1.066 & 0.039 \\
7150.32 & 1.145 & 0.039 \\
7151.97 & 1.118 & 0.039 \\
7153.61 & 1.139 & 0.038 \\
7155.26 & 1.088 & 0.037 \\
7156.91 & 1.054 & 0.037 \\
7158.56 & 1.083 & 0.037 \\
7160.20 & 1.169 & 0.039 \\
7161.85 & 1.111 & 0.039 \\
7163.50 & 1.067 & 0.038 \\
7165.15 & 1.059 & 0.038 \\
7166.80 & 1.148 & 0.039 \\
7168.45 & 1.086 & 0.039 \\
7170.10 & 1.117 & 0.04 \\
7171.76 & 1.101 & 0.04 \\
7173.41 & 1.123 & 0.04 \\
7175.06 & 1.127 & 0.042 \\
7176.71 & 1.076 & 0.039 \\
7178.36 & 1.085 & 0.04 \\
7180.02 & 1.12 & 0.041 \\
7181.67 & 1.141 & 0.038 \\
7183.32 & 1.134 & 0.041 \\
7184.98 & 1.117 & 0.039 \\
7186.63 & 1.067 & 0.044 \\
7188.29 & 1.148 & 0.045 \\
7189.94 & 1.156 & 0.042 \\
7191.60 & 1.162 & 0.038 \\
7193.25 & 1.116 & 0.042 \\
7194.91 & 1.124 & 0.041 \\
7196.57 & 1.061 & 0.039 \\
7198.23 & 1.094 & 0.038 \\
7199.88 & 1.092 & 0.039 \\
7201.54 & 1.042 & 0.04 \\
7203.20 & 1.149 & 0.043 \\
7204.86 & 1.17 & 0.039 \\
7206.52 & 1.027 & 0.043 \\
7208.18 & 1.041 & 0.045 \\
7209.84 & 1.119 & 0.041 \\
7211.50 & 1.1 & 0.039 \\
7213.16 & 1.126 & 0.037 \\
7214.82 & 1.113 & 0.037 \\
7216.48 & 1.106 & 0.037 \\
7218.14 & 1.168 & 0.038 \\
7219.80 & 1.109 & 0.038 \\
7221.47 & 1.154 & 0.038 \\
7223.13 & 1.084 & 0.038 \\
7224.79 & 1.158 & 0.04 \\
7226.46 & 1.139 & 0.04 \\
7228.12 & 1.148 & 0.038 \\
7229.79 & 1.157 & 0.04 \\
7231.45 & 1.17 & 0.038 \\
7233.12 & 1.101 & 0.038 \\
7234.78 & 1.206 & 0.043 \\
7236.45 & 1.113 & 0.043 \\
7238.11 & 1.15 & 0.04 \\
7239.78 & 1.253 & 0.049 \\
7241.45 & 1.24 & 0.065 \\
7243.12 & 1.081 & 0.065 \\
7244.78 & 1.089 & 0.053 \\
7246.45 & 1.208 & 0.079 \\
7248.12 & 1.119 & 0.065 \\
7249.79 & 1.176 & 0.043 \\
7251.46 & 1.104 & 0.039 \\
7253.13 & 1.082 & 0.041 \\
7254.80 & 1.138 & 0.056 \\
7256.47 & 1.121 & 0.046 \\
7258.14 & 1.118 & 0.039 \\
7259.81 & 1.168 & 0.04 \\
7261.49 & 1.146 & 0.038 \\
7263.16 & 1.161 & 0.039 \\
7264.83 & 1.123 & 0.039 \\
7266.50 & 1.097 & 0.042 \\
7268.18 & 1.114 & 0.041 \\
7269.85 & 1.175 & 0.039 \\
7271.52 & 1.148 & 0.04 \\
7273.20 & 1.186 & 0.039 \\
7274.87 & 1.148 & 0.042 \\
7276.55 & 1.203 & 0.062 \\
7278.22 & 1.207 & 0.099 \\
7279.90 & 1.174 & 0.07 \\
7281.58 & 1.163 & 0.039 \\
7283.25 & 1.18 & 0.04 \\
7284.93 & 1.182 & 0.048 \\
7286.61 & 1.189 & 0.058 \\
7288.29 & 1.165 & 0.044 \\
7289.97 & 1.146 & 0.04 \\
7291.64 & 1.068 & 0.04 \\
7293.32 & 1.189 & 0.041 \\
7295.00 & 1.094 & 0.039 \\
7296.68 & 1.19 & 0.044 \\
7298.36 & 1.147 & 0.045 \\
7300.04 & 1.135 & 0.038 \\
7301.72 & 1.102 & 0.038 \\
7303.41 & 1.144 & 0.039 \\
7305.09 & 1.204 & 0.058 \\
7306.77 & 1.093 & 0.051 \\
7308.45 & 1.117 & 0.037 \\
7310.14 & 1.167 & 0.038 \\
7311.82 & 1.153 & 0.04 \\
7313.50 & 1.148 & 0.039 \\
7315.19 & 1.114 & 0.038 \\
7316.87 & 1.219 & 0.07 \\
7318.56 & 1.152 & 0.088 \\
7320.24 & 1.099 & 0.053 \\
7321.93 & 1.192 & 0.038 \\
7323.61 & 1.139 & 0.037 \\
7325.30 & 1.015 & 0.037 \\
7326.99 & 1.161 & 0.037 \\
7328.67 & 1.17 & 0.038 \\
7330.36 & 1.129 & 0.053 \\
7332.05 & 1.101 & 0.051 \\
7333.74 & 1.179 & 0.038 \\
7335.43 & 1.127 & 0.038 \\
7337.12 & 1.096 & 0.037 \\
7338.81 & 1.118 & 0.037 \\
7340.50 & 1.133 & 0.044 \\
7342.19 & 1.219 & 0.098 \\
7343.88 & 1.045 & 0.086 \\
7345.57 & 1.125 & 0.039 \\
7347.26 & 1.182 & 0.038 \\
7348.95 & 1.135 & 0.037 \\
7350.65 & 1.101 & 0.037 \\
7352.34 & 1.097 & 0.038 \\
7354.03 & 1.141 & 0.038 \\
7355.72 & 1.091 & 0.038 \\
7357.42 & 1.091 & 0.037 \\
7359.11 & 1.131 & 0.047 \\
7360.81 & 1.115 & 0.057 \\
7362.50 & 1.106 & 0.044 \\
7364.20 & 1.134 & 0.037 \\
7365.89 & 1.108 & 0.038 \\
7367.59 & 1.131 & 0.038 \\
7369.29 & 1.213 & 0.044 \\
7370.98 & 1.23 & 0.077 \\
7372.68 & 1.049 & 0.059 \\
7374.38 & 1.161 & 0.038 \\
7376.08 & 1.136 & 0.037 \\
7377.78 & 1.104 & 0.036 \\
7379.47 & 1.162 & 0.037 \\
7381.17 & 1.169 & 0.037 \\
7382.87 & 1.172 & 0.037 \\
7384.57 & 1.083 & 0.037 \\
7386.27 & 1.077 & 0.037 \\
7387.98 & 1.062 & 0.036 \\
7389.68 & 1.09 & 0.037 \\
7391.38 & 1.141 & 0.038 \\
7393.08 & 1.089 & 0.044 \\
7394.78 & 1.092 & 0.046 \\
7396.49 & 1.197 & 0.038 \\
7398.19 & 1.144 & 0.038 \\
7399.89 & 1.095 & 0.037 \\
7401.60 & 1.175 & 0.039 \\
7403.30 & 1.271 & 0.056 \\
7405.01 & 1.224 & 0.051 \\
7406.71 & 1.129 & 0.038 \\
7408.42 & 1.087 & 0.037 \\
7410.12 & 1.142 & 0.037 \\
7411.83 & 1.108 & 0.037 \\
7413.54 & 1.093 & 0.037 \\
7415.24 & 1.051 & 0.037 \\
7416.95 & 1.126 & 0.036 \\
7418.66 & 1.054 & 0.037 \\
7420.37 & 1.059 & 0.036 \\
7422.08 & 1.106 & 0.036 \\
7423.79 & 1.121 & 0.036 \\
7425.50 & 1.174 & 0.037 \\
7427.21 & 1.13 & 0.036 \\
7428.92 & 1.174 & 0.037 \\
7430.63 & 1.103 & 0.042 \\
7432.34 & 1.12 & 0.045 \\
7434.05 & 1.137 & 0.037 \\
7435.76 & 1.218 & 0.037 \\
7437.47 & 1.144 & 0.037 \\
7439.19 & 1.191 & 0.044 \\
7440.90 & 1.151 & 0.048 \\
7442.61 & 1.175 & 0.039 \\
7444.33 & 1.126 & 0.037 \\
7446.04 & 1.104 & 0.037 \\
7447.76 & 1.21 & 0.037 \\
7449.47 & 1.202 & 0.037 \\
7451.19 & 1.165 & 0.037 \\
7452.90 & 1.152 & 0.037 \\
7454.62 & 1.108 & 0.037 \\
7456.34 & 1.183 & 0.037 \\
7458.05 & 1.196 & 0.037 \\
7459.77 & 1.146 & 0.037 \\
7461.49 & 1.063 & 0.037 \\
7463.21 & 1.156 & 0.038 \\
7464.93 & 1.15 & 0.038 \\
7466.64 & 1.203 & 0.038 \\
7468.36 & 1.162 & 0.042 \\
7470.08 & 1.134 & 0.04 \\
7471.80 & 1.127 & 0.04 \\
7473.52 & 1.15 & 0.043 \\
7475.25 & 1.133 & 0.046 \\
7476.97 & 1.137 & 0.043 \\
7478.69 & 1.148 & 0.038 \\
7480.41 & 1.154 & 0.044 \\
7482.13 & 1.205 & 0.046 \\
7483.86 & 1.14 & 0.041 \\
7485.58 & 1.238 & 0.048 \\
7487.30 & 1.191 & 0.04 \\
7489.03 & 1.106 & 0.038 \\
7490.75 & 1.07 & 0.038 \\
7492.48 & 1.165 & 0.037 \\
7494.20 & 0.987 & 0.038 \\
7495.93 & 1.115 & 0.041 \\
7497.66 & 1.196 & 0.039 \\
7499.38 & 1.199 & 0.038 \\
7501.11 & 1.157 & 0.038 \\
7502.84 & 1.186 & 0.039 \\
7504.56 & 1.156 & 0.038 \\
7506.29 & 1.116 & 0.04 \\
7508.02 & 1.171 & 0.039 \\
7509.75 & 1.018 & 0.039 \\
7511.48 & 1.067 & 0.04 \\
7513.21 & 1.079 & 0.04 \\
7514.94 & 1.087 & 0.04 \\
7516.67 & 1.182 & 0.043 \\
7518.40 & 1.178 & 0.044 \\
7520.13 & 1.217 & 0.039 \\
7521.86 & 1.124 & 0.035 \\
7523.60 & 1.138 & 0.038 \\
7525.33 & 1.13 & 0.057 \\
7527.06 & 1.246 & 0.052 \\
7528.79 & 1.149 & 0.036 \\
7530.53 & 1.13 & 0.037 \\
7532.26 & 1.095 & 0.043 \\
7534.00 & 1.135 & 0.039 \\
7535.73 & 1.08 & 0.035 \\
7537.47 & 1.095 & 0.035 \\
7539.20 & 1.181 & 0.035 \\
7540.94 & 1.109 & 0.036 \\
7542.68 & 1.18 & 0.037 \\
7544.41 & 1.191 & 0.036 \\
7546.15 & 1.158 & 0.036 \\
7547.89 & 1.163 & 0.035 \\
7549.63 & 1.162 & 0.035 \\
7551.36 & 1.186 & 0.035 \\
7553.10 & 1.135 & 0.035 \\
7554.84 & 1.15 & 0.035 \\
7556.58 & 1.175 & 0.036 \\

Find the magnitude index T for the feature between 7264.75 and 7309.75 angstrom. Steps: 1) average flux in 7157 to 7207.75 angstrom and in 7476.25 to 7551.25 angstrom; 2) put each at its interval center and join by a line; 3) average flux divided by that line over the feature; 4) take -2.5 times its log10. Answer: -0.031 mag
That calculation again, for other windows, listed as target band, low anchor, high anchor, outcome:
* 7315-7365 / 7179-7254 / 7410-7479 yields 0.005 mag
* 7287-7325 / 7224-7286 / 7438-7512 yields 0.008 mag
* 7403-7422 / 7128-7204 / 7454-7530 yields 0.017 mag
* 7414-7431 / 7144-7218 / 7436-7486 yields 0.039 mag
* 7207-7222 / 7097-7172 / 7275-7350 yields 0.014 mag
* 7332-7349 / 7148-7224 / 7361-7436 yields -0.010 mag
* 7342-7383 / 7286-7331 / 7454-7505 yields 0.012 mag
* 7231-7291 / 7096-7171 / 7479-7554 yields -0.030 mag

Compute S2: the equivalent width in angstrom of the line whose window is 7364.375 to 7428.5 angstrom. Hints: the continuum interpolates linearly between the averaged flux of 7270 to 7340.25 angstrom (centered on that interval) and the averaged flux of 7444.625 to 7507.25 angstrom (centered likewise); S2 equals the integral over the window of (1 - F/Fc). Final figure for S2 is 1.1 angstrom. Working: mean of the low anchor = 1.15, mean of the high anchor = 1.15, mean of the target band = 1.13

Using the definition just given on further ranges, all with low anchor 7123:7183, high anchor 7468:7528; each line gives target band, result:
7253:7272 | -0.3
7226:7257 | -0.9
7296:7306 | -0.3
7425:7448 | -0.3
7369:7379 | -0.1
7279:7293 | -0.5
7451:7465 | -0.1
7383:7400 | 0.3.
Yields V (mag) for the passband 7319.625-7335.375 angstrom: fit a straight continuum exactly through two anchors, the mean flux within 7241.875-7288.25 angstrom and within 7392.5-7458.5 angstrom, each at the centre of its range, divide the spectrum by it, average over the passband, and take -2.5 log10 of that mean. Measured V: 0.01 mag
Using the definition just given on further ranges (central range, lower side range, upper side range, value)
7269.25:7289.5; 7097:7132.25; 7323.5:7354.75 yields -0.05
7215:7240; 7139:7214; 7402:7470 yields -0.03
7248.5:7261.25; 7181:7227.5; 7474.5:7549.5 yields -0.01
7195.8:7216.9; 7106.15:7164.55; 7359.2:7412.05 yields 0.02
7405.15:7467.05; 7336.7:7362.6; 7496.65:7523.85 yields -0.01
